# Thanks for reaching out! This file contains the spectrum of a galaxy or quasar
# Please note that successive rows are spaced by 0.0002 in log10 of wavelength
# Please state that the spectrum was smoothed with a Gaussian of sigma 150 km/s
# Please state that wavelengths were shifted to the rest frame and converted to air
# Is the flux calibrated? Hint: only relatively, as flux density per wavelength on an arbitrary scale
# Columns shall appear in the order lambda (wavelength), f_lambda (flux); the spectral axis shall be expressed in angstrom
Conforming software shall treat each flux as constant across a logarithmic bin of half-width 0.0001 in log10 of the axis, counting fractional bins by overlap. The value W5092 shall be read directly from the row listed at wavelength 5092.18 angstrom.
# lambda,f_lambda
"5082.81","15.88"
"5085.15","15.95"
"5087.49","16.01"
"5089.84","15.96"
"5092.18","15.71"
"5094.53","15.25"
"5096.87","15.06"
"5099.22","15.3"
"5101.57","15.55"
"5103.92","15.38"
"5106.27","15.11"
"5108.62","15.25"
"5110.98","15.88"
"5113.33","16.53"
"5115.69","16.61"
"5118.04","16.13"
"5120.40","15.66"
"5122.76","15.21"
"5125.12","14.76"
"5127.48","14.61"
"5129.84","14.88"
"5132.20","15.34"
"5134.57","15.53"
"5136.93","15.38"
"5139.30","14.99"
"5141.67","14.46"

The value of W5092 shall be 15.71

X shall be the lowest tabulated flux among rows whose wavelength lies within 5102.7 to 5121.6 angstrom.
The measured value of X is 15.11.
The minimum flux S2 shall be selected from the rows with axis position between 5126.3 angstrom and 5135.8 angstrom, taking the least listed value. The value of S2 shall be 14.61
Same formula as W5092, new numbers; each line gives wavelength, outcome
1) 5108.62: 15.25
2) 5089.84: 15.96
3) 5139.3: 14.99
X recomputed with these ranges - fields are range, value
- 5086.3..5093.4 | 15.71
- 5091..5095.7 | 15.25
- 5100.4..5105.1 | 15.38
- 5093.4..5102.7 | 15.06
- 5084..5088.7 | 15.95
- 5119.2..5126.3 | 14.76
